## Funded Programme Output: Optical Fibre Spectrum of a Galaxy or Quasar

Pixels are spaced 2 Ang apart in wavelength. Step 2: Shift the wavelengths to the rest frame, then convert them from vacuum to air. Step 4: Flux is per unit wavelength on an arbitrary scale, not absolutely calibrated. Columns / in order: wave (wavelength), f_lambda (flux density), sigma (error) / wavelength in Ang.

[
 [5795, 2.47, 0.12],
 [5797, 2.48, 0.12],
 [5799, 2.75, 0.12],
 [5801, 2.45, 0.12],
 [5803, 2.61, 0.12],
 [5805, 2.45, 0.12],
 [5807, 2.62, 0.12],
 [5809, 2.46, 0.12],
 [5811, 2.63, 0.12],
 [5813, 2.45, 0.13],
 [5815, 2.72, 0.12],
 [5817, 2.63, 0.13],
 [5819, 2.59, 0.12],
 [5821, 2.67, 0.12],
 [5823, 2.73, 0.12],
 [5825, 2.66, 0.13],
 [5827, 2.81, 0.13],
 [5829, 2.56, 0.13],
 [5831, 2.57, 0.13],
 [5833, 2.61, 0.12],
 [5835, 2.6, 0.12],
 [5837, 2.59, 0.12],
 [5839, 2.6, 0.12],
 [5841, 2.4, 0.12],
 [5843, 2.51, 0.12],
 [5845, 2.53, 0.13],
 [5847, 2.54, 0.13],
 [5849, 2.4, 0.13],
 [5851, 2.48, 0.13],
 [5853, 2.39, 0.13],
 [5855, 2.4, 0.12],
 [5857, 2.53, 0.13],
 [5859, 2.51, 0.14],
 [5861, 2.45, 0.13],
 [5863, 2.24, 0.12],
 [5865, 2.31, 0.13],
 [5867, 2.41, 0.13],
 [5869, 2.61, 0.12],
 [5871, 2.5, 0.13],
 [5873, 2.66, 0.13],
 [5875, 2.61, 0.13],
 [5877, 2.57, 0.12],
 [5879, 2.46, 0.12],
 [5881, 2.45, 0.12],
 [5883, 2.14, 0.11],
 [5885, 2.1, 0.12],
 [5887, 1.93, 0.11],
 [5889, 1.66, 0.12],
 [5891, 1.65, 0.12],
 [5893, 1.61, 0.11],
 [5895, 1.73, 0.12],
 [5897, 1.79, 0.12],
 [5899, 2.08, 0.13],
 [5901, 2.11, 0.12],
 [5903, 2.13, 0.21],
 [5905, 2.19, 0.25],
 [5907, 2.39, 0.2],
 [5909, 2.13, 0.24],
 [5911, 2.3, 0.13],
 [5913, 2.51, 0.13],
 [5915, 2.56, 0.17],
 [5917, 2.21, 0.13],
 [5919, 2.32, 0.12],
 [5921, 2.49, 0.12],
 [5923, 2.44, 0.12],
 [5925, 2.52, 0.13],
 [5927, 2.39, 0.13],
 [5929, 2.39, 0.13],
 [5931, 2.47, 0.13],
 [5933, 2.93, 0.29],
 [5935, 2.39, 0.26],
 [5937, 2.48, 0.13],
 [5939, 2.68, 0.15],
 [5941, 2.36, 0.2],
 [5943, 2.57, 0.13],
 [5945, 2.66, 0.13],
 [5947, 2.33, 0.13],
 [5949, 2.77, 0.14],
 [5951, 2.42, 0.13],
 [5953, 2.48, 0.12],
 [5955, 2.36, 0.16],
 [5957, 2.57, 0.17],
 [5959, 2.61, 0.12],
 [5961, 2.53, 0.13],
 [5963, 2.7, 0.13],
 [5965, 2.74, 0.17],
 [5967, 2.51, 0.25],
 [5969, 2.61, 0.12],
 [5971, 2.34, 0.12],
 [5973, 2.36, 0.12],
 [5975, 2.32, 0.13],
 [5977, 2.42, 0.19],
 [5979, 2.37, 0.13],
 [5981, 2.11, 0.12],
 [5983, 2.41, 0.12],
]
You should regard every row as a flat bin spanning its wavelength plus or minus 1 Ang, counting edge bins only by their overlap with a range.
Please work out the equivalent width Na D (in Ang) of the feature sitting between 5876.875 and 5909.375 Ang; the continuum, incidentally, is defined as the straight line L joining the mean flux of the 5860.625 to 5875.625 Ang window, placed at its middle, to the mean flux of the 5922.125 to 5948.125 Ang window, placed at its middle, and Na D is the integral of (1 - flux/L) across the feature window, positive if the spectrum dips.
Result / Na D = 5.7 Ang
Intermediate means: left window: 2.47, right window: 2.51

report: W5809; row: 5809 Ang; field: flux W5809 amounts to 2.46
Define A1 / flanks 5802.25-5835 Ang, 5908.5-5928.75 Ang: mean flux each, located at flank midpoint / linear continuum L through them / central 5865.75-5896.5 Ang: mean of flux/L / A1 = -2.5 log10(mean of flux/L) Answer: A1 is 0.13 mag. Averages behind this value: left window 2.61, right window 2.39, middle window 2.2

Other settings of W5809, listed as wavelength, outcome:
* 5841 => 2.4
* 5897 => 1.79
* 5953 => 2.48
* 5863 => 2.24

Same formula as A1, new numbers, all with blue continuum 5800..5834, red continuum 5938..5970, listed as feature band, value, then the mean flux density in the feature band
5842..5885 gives 0.06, 2.45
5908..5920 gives 0.10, 2.34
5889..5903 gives 0.37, 1.84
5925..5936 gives 0.02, 2.51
